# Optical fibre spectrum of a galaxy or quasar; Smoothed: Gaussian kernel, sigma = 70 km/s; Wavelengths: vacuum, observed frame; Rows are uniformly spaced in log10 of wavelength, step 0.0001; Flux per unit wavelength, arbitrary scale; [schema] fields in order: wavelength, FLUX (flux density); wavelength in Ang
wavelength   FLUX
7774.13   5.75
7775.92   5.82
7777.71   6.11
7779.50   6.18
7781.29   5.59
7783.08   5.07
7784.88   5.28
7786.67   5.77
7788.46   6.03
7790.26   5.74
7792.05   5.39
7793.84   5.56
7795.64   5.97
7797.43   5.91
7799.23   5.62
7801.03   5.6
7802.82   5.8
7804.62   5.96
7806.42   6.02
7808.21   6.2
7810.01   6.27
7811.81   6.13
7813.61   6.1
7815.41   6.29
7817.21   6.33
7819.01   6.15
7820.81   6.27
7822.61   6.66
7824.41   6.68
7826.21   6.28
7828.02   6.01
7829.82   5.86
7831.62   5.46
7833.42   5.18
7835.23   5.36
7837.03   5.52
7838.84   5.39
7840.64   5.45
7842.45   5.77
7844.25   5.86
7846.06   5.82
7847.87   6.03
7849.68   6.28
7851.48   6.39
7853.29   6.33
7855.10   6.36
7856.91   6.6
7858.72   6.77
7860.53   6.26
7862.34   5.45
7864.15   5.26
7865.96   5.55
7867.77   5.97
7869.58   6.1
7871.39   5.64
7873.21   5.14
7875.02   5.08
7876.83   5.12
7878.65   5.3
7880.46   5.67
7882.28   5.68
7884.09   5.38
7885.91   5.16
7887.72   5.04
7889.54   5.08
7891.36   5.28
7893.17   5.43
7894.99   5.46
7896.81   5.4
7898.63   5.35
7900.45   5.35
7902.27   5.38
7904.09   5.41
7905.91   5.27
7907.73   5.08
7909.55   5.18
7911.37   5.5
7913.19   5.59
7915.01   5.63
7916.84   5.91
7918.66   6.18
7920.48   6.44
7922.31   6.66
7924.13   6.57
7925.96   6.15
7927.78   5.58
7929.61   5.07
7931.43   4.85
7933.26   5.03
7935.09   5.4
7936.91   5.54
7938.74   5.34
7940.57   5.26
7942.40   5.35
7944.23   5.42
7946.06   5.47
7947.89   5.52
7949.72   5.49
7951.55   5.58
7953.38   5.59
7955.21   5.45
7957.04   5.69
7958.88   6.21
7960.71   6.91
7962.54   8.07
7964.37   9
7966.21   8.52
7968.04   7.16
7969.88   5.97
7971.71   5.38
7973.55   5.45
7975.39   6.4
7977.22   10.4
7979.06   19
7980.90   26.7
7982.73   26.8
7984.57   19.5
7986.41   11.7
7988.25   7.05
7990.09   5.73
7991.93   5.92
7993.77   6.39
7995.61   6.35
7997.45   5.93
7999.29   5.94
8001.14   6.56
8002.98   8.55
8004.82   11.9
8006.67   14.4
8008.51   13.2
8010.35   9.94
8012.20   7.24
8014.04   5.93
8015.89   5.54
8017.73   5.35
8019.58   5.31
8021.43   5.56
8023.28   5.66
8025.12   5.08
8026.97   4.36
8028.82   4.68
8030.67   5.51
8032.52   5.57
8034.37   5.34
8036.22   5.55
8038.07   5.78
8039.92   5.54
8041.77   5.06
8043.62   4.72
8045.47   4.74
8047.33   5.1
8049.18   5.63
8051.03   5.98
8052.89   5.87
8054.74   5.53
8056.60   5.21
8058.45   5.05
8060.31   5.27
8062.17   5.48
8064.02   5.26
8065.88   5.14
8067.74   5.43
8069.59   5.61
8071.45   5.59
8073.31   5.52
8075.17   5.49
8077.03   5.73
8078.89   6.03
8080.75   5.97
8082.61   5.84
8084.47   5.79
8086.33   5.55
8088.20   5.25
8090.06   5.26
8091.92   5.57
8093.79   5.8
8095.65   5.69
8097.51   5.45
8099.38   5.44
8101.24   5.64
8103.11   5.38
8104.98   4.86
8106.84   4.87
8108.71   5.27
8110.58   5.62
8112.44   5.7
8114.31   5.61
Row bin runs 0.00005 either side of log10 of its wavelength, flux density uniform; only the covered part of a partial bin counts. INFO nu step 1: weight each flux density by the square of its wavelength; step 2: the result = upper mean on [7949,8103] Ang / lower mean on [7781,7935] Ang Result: 1.28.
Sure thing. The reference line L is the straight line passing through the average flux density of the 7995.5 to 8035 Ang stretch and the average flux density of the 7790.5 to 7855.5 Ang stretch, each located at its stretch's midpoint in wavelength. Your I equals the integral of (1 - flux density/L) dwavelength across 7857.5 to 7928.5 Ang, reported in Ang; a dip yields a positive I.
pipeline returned 8.18 Ang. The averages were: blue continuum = 5.95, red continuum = 7.02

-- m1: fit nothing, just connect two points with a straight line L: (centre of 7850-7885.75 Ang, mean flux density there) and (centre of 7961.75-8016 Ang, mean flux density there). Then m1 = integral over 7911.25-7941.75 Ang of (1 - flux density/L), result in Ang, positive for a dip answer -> 8.2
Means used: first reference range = 5.79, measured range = 5.69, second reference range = 9.96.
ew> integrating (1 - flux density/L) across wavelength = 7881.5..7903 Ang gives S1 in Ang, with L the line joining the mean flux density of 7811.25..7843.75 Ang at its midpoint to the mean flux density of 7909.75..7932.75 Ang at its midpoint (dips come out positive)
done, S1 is 1.9 Ang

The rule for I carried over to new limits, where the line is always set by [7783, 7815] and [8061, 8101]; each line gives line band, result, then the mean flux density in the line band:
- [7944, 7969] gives -3.4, 6.46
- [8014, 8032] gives 1.1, 5.27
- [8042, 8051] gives 0.7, 5.14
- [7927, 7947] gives 1.4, 5.3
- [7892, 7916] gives 1.4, 5.39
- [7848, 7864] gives -1.3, 6.24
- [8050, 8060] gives 0.1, 5.51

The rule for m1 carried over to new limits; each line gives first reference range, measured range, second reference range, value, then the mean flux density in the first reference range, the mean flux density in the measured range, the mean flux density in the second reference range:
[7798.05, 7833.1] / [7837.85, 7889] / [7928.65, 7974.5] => 2.5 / 6.07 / 5.74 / 5.95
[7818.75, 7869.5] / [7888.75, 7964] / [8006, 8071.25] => 3.9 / 5.96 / 5.66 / 5.98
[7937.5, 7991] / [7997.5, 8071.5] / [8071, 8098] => 8.3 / 8.82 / 6.23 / 5.64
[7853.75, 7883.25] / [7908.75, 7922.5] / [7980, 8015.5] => 3.1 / 5.75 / 5.85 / 10.7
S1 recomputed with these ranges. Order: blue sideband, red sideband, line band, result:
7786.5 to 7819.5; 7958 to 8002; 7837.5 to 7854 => 2.28 Ang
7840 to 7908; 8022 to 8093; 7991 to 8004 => -2.55 Ang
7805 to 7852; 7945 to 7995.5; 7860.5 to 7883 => 4.56 Ang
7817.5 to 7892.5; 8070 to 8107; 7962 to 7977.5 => -4.28 Ang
